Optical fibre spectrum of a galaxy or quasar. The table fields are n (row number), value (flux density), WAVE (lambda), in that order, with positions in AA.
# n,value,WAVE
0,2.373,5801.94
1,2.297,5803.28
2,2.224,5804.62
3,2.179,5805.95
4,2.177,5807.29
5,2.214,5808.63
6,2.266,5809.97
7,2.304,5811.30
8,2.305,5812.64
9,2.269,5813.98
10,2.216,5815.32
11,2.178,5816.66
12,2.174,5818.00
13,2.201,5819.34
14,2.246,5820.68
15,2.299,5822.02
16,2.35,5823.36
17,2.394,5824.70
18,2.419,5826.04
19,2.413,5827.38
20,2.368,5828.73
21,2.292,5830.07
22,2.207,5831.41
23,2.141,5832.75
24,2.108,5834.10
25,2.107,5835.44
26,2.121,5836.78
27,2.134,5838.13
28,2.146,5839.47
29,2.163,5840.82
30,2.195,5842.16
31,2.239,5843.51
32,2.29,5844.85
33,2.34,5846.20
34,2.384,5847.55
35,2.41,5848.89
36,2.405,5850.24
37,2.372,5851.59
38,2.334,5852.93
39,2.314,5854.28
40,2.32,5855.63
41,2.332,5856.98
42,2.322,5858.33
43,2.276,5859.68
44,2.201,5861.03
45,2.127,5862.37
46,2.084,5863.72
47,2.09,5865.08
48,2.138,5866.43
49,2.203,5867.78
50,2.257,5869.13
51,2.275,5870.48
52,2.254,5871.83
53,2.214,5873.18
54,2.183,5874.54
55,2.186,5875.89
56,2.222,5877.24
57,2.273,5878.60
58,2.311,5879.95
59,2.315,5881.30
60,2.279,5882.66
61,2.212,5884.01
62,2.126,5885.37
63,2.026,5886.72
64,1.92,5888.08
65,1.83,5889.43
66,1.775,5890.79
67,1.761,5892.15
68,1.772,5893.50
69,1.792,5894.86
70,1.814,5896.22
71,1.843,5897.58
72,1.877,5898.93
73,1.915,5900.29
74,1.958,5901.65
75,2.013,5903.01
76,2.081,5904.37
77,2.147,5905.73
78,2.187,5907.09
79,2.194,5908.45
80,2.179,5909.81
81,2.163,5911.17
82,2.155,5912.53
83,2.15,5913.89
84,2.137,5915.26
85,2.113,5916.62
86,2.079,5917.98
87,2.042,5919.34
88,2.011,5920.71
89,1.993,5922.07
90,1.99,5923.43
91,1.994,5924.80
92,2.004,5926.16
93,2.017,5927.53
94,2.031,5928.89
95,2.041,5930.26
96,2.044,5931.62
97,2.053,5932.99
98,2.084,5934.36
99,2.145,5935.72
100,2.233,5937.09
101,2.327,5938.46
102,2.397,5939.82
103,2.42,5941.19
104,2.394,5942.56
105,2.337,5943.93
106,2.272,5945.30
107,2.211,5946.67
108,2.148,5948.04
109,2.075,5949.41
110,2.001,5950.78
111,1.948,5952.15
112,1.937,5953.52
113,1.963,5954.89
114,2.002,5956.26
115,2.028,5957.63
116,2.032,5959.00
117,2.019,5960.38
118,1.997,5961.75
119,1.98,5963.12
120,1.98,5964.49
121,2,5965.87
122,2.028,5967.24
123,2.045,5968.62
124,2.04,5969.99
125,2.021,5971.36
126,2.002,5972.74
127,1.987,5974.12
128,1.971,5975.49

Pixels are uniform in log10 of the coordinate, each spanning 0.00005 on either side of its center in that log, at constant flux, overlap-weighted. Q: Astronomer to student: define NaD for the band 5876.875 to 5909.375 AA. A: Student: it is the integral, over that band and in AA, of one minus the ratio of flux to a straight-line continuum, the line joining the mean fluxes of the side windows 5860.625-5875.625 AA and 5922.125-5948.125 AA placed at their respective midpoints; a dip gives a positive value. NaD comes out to 2.2 AA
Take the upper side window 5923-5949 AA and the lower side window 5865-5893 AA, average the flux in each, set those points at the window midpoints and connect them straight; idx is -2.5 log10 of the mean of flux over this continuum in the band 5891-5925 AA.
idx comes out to 0.07 mag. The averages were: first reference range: 2.13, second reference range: 2.17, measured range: 2.01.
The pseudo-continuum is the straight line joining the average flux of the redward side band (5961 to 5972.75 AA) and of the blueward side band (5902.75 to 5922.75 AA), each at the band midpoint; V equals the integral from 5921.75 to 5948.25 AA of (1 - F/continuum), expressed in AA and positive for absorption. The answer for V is -1.1 AA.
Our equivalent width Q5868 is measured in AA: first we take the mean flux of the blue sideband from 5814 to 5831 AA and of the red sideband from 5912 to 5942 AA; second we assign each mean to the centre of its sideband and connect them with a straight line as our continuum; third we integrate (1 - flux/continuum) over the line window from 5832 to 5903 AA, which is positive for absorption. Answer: 2.26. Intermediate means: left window 2.29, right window 2.11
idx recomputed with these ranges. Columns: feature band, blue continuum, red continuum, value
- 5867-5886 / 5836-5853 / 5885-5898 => -0.127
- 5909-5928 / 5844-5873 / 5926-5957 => 0.051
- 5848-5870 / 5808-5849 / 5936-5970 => -0.021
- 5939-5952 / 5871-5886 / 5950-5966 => -0.106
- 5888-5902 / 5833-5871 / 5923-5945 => 0.195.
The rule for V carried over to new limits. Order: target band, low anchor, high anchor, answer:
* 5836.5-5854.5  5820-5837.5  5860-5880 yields -0.3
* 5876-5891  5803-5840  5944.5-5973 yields 0.1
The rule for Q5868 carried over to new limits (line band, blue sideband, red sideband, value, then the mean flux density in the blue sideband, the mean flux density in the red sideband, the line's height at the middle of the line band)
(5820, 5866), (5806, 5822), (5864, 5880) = -0.9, 2.23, 2.21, 2.22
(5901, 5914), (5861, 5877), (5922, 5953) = 0.2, 2.19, 2.14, 2.16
